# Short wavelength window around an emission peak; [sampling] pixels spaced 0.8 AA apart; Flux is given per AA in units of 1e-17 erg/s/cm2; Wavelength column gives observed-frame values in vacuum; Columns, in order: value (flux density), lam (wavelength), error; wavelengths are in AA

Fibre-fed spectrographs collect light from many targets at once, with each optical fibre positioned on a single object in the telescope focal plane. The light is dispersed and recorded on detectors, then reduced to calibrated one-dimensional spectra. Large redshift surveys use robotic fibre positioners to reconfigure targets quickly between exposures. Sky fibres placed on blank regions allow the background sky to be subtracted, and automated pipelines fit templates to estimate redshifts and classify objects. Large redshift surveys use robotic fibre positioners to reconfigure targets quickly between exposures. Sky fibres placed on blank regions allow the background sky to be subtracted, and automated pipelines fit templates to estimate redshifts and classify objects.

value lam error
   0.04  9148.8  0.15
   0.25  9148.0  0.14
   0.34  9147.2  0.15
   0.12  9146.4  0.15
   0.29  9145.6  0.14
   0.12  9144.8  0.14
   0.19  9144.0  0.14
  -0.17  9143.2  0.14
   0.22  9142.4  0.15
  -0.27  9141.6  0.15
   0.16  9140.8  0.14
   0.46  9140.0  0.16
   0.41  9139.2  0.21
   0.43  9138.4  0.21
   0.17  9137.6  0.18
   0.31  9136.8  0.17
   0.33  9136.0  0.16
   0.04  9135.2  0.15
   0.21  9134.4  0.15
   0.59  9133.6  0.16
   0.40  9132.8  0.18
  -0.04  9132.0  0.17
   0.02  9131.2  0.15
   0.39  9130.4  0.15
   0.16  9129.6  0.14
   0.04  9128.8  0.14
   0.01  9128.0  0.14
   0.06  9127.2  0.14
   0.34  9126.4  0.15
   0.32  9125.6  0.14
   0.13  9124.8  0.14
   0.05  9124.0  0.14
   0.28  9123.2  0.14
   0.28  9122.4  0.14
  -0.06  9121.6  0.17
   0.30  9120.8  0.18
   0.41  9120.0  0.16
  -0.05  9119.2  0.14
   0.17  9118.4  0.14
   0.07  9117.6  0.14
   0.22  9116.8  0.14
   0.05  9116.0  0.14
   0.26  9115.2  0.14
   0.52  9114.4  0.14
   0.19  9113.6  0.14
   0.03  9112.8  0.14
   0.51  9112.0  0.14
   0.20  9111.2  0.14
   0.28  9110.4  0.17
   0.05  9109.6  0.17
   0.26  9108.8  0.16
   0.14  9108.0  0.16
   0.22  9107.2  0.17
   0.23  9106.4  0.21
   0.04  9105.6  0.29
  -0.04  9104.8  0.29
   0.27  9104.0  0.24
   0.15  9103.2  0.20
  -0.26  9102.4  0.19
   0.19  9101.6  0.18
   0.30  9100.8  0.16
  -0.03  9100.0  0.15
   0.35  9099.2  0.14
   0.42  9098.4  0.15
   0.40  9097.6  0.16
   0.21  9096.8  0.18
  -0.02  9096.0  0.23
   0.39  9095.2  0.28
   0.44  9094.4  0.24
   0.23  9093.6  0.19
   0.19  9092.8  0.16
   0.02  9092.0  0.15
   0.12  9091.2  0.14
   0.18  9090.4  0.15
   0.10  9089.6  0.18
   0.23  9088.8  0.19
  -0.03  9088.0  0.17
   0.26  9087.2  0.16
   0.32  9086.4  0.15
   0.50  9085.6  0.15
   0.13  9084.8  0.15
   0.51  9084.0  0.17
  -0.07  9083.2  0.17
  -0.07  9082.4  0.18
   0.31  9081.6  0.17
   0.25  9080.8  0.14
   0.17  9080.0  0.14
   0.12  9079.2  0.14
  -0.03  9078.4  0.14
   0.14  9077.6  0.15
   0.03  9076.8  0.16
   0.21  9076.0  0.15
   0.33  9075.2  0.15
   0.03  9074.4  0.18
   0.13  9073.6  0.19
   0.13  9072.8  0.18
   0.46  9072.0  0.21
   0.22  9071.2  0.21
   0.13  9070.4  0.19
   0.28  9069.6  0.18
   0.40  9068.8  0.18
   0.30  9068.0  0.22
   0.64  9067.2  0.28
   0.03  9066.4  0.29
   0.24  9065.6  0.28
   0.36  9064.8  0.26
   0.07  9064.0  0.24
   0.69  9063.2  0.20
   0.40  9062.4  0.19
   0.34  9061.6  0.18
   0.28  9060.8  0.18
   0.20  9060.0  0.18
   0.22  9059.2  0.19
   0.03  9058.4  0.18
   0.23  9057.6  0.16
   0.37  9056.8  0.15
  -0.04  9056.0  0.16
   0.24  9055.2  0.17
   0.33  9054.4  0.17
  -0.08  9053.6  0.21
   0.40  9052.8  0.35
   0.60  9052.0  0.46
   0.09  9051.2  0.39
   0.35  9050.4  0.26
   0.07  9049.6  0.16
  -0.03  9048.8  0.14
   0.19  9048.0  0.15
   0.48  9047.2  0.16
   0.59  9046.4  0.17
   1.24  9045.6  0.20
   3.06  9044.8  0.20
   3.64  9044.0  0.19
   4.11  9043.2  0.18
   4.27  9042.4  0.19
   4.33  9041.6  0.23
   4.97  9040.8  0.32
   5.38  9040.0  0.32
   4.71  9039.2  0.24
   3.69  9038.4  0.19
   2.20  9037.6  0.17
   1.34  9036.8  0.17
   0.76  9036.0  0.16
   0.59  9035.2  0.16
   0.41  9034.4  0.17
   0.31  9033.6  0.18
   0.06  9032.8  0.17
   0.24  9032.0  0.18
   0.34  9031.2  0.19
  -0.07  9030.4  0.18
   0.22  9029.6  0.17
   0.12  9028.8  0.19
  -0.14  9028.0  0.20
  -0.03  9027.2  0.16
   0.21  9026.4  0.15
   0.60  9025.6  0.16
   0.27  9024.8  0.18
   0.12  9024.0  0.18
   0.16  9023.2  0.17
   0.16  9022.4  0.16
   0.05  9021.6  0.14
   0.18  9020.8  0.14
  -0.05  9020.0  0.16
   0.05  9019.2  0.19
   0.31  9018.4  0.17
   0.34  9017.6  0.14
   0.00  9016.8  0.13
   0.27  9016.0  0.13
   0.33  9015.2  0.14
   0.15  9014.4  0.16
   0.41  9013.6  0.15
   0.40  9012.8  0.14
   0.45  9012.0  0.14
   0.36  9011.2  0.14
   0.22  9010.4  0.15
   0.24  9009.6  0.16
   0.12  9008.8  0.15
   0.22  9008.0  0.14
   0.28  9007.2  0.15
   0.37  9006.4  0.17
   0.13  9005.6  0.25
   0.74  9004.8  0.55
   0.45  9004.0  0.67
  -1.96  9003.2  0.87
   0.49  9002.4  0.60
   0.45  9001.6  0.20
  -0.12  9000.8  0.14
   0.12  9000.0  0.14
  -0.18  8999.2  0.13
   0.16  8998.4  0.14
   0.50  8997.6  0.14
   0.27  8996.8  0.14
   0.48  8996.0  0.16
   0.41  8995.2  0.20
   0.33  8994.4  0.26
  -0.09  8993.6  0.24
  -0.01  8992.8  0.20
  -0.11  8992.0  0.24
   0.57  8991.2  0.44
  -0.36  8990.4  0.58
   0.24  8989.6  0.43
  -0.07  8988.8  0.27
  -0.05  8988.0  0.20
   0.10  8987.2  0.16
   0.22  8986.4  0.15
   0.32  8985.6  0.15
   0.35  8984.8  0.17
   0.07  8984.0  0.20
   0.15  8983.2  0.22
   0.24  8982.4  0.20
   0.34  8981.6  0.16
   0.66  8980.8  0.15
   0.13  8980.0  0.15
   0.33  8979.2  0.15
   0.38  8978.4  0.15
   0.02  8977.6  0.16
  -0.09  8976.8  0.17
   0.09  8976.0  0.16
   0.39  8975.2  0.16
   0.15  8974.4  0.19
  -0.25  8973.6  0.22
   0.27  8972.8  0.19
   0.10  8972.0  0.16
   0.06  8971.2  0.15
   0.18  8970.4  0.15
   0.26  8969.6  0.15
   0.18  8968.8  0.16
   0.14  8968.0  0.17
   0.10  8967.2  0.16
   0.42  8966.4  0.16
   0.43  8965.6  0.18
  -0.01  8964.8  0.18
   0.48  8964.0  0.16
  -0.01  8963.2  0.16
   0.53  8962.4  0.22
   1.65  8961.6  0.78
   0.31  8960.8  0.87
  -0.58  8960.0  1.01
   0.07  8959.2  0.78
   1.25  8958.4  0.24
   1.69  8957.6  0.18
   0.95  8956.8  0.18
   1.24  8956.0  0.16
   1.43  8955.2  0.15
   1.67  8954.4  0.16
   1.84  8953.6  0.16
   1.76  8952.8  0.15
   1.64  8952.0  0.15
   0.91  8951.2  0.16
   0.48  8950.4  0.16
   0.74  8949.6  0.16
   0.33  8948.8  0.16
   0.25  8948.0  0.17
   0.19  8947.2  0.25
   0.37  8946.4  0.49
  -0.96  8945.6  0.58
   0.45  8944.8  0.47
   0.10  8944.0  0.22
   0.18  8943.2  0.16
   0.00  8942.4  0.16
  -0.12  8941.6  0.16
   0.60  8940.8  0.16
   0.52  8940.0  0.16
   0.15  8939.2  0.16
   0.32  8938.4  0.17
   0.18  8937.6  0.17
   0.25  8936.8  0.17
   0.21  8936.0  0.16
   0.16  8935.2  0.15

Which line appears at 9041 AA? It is [O III] 5007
